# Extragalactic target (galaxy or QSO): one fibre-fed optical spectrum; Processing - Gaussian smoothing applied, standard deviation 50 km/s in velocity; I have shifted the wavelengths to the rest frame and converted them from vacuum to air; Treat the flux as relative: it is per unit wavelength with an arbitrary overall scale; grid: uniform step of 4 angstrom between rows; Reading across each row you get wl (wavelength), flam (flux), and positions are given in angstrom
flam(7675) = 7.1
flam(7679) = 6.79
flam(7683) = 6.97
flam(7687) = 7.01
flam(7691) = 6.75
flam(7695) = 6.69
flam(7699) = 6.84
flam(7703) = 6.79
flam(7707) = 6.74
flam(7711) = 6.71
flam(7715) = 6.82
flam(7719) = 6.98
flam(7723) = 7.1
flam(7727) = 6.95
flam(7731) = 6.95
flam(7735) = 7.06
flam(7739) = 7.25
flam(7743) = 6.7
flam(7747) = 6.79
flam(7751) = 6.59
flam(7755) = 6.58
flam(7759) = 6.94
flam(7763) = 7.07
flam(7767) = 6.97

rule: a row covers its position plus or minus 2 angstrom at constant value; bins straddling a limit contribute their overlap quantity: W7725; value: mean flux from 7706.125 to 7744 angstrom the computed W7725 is 6.94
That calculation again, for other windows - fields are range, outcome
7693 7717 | 6.77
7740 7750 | 6.78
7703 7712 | 6.74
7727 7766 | 6.89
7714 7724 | 6.97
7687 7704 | 6.79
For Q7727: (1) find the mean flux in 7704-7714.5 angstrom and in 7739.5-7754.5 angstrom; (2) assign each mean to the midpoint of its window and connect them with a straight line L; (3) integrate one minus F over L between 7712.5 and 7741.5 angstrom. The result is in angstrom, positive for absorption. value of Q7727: -1.1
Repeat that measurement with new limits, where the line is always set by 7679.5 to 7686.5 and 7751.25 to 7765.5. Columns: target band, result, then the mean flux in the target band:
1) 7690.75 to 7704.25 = 0.29 angstrom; 6.77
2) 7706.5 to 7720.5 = 0.17 angstrom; 6.81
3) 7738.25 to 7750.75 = 0.03 angstrom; 6.83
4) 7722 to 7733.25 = -0.19 angstrom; 6.99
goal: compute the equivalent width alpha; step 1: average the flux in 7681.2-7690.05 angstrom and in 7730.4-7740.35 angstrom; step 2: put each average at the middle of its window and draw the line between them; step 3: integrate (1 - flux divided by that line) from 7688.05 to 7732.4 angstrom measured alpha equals 1.13 angstrom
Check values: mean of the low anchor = 6.96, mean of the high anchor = 7.1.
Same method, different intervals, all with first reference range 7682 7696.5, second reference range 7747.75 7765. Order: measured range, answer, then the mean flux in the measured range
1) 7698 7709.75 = 0.10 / 6.78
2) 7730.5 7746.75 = -0.39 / 6.97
